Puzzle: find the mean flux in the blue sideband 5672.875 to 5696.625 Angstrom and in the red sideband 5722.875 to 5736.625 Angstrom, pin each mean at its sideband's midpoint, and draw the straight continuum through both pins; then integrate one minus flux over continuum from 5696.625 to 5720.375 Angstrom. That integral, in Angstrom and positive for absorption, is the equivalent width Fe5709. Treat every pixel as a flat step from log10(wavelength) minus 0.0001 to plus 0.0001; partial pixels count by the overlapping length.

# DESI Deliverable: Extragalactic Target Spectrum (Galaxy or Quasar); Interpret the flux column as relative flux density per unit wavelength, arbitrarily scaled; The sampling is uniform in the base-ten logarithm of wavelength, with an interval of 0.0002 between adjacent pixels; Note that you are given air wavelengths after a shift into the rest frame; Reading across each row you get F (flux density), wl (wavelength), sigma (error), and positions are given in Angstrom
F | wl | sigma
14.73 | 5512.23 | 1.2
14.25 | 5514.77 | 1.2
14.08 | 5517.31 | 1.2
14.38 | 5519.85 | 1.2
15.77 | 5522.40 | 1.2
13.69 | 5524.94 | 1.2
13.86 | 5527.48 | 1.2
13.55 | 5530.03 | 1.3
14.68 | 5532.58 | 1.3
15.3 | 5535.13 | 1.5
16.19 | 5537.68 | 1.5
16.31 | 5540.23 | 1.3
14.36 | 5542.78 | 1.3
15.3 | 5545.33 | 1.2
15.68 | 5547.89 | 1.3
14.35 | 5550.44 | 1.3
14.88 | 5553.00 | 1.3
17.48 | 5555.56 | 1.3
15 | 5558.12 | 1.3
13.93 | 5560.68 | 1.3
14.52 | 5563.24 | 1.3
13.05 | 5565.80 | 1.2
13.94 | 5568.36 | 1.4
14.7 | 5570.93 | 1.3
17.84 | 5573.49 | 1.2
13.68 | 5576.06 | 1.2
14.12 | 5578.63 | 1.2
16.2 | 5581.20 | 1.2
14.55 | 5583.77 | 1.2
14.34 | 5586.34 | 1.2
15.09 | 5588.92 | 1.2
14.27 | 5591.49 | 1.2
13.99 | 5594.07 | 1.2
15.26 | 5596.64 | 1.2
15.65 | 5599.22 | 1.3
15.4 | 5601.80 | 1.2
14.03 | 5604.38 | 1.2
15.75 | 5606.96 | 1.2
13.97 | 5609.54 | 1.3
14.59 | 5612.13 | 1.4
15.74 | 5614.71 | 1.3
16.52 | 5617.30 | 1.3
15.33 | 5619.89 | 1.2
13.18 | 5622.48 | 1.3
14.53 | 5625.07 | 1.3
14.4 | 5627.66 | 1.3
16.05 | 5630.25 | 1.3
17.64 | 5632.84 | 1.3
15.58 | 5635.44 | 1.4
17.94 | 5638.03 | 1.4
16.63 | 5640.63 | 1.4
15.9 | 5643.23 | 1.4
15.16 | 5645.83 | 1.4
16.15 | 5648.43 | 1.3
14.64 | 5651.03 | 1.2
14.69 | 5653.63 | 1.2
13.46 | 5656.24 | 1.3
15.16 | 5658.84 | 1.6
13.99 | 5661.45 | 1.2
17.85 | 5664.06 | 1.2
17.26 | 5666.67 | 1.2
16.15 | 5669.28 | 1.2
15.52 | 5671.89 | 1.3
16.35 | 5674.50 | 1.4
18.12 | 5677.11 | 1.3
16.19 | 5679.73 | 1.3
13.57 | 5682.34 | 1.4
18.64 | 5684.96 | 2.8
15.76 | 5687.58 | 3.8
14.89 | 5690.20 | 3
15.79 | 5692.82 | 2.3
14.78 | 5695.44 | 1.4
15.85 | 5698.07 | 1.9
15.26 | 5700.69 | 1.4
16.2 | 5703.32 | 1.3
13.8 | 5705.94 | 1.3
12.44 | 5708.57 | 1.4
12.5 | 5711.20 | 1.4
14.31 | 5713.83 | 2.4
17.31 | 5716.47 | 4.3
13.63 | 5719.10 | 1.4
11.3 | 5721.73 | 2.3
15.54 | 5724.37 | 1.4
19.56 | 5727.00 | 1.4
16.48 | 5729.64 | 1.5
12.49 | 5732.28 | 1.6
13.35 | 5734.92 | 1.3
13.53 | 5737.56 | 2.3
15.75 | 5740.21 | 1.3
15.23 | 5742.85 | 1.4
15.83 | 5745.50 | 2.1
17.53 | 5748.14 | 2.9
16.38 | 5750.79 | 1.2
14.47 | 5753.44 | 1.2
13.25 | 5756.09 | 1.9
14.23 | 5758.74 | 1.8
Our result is 1.65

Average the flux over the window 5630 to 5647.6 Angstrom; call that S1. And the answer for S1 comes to 16.4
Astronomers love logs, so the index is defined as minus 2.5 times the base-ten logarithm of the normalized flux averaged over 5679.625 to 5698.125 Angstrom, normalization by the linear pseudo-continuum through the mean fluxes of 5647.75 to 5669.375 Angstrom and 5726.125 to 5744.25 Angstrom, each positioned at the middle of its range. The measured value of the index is -0.02 mag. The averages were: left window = 15.4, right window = 15.1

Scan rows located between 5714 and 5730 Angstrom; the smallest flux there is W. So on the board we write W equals 11.3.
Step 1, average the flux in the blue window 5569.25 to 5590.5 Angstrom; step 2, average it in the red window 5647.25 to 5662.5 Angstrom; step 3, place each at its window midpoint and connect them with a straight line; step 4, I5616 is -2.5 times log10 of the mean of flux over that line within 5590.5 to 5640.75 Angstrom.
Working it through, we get -0.03 mag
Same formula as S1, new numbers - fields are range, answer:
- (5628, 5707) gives 15.8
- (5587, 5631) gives 14.9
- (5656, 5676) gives 15.9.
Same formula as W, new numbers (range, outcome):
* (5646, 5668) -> 13.46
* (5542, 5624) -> 13.05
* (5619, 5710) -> 12.44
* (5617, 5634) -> 13.18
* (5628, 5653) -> 14.64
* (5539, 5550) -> 14.36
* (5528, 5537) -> 13.55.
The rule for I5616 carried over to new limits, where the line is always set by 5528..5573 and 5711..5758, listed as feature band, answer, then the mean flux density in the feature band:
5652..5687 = -0.07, 15.9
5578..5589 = 0.00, 14.9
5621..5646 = -0.06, 15.7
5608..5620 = -0.02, 15.2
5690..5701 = -0.03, 15.4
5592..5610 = 0.00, 14.9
